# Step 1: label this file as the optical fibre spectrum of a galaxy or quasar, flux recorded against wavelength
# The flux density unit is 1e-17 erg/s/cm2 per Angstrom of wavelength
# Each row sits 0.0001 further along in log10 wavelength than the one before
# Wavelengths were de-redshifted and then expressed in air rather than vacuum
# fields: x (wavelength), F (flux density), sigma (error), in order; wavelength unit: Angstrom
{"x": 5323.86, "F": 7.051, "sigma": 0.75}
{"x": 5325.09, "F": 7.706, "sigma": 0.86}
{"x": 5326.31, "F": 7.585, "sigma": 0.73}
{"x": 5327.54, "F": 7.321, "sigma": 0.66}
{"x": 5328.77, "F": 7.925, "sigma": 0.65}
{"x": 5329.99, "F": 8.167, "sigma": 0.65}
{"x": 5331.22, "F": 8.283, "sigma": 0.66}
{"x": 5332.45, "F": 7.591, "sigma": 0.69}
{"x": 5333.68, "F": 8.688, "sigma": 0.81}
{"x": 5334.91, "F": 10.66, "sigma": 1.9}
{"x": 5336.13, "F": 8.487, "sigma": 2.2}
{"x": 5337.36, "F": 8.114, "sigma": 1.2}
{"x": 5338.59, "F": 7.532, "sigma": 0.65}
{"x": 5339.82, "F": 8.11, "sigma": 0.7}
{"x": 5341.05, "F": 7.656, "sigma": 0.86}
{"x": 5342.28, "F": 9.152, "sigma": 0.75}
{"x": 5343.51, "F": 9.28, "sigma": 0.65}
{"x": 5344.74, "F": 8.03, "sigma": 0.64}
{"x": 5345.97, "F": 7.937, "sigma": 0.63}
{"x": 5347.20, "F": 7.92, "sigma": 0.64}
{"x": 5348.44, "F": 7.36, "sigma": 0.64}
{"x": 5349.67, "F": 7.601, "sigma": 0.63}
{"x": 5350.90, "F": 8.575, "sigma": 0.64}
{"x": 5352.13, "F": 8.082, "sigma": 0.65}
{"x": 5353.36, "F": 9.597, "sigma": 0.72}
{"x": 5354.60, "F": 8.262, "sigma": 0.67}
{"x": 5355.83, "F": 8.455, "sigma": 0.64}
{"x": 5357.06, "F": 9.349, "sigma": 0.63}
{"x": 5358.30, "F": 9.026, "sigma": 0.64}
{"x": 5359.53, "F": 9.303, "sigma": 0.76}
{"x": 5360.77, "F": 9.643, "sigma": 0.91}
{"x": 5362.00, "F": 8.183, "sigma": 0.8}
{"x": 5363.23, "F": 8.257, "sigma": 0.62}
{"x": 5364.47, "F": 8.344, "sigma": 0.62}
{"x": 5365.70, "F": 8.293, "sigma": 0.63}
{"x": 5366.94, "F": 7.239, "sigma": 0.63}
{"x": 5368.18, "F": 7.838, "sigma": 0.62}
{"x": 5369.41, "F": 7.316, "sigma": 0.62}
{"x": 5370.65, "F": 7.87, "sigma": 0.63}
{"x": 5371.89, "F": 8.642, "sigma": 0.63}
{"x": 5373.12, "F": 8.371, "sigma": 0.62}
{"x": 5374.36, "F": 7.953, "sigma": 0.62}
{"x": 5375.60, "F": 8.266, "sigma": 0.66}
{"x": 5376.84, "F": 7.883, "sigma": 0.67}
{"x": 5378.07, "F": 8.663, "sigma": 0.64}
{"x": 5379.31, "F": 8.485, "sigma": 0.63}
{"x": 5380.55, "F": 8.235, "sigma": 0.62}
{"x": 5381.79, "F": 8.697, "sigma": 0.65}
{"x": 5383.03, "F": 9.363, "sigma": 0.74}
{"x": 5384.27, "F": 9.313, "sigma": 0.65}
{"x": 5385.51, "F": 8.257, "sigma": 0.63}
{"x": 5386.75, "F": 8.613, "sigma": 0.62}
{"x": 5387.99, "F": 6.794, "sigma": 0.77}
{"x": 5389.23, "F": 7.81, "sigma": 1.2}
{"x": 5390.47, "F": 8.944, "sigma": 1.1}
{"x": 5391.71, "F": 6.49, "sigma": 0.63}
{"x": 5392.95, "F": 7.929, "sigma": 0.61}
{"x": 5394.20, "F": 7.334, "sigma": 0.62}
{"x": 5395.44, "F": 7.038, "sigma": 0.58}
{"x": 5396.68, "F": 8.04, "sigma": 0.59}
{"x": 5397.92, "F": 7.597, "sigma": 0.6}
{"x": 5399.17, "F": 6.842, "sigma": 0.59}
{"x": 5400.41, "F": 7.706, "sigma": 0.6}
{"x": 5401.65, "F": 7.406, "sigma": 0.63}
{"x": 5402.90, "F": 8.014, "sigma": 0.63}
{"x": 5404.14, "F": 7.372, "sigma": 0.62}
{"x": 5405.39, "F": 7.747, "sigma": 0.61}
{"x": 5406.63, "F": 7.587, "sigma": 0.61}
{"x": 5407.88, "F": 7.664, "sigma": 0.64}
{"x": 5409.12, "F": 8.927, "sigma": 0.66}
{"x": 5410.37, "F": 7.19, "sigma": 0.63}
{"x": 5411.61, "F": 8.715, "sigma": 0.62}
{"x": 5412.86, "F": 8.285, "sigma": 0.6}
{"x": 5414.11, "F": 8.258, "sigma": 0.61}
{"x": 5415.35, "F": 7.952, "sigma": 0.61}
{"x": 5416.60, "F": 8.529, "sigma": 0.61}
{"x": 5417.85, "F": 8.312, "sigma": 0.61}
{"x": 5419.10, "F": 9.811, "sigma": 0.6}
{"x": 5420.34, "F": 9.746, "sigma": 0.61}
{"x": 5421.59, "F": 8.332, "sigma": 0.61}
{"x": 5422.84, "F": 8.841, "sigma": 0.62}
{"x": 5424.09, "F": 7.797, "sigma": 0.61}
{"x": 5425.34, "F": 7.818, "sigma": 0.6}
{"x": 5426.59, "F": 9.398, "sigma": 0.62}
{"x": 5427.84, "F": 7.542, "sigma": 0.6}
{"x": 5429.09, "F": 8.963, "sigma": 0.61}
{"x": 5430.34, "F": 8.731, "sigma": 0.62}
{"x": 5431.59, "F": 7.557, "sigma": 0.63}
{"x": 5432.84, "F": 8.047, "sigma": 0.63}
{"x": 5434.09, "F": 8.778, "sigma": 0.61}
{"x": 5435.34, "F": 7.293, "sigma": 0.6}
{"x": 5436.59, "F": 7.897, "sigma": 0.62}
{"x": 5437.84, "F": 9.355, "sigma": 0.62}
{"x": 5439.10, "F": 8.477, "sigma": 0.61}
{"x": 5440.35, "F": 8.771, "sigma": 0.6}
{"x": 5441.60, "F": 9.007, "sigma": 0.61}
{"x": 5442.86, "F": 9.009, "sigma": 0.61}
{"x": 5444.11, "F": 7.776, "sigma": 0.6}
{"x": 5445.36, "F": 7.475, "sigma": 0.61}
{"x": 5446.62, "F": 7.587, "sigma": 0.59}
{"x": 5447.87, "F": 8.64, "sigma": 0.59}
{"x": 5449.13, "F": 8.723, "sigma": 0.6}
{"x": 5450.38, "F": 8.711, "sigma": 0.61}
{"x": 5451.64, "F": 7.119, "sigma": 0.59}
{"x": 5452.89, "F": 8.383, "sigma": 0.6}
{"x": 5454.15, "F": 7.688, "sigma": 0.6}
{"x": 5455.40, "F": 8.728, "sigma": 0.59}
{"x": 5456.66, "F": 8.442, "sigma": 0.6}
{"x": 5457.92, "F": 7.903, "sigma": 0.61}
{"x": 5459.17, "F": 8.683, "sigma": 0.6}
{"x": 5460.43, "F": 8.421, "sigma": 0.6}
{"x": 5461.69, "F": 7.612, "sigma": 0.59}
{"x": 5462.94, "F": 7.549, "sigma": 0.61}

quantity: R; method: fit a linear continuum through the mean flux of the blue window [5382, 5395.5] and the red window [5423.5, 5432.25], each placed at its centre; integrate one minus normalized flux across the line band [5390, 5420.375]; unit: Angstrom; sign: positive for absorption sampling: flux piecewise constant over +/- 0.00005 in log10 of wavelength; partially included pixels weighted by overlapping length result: 0.7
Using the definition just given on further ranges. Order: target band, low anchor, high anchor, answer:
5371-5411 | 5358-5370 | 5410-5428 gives 2.0 Angstrom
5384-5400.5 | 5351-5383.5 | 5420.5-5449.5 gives 1.3 Angstrom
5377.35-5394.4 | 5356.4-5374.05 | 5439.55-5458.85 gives 0.3 Angstrom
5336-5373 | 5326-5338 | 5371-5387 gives 0.4 Angstrom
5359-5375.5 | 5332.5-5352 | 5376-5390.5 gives 0.2 Angstrom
